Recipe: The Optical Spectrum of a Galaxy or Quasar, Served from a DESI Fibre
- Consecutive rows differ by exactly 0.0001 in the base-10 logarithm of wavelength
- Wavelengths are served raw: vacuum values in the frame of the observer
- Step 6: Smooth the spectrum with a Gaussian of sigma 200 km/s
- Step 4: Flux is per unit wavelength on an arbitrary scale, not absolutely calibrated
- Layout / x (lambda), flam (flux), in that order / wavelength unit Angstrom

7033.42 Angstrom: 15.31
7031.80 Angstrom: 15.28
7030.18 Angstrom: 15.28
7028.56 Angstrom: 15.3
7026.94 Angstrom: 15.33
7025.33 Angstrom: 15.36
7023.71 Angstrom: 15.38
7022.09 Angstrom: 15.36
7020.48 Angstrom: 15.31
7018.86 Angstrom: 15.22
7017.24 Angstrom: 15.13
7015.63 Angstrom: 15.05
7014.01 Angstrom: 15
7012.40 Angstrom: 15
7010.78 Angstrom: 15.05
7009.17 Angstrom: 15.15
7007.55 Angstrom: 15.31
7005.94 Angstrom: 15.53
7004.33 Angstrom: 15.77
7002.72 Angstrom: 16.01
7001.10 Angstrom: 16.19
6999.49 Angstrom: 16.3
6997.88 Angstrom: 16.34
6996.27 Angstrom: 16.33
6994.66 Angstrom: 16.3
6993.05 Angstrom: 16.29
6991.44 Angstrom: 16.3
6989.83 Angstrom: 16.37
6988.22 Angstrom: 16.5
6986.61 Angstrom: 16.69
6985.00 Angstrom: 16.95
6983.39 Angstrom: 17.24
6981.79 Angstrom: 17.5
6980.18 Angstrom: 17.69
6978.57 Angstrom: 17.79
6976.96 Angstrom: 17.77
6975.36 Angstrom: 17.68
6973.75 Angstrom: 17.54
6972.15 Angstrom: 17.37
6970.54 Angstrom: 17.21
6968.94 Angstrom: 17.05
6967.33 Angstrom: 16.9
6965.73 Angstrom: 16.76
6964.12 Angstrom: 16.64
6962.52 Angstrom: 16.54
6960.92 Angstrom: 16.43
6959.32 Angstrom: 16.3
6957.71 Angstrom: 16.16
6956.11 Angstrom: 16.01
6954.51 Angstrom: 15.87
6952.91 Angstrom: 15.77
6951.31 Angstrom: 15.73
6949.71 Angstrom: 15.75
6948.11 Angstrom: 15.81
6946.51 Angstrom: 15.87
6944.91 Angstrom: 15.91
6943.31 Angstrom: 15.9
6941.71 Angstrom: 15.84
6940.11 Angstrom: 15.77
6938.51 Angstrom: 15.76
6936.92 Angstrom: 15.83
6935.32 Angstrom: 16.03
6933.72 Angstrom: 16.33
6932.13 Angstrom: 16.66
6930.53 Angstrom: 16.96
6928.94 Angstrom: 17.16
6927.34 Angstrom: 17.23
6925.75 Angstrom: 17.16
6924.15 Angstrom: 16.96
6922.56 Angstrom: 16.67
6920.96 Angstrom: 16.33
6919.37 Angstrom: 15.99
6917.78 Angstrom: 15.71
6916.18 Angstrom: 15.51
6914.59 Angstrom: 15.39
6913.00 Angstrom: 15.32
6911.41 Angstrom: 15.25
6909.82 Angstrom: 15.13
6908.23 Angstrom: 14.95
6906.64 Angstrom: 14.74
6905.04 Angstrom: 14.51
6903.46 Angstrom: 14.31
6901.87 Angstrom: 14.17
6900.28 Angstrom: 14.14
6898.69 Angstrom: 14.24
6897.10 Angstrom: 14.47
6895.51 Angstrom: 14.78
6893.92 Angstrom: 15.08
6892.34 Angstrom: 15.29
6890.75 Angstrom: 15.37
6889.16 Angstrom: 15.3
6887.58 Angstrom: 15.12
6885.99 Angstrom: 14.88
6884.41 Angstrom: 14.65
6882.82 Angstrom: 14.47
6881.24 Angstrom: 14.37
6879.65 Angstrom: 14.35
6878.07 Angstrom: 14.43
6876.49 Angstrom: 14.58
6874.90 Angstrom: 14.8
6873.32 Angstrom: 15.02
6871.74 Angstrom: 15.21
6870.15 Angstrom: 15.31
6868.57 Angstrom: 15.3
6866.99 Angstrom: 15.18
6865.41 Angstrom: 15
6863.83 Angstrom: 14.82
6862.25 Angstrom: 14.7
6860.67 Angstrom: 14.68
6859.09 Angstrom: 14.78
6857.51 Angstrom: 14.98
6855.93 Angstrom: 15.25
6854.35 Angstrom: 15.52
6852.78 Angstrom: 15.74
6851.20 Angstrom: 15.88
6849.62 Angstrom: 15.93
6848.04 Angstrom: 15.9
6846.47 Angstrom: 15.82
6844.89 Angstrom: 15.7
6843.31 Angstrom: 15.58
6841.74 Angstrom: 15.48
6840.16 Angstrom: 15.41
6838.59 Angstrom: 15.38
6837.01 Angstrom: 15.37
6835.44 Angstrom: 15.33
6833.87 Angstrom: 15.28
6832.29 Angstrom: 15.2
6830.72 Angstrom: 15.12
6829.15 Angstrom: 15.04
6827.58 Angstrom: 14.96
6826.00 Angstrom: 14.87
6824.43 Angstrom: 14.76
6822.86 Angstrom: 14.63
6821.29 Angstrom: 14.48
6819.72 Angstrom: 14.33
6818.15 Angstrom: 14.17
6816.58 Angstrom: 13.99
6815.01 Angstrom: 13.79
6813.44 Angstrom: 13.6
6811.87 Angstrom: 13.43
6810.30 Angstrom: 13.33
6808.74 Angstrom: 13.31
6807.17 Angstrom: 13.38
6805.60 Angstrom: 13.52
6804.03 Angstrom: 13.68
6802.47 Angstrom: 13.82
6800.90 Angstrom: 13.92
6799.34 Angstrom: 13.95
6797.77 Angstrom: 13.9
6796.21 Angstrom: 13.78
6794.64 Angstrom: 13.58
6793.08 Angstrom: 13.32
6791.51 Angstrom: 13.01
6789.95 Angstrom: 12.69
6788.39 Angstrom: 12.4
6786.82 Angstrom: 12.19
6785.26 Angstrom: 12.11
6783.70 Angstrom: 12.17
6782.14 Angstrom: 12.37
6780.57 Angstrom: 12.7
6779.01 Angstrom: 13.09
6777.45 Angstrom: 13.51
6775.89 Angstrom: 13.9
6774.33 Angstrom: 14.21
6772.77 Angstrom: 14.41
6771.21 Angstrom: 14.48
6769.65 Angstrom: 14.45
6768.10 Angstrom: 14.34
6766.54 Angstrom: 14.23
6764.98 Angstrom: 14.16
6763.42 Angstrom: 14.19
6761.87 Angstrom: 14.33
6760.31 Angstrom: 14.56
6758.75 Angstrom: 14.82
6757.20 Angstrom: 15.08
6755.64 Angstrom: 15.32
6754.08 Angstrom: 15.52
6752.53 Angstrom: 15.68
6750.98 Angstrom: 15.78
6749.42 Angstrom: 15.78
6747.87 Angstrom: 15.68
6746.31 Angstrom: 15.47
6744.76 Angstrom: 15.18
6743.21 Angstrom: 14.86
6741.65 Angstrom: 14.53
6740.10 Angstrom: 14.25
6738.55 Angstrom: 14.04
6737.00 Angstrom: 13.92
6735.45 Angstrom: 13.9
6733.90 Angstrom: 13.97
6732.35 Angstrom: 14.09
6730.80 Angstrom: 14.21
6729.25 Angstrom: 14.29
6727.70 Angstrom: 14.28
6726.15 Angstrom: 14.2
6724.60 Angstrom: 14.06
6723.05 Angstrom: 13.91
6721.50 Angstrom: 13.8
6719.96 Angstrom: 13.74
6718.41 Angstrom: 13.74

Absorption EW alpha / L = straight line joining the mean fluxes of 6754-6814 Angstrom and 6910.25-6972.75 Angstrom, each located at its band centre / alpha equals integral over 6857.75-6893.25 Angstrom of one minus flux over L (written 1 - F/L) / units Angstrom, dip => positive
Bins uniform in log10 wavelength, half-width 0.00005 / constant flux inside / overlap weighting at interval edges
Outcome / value 0.6 Angstrom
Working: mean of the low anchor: 13.7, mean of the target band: 14.9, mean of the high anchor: 16.2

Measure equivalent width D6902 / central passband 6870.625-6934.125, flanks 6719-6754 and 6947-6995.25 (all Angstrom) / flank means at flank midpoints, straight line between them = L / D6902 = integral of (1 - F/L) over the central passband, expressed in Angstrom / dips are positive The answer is 3.0 Angstrom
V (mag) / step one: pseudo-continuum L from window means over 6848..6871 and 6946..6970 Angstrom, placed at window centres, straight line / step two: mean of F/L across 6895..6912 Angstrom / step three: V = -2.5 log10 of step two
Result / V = 0.079 mag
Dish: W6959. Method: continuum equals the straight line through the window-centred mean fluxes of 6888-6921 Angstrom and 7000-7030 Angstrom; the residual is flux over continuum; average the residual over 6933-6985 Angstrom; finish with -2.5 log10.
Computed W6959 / -0.092 mag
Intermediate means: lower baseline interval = 15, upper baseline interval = 15.4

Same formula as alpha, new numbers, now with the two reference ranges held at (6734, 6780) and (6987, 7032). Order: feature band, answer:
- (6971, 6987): -1.98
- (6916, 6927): -0.82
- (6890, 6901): 0.29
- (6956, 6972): -1.24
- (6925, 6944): -1.31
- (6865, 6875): -0.05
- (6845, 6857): -0.57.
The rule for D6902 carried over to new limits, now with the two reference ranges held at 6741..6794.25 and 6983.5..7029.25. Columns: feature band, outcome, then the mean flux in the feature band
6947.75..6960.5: -0.4 Angstrom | 15.9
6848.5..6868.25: -0.6 Angstrom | 15.2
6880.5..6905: 0.5 Angstrom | 14.7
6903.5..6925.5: -0.6 Angstrom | 15.6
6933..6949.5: -0.6 Angstrom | 15.9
